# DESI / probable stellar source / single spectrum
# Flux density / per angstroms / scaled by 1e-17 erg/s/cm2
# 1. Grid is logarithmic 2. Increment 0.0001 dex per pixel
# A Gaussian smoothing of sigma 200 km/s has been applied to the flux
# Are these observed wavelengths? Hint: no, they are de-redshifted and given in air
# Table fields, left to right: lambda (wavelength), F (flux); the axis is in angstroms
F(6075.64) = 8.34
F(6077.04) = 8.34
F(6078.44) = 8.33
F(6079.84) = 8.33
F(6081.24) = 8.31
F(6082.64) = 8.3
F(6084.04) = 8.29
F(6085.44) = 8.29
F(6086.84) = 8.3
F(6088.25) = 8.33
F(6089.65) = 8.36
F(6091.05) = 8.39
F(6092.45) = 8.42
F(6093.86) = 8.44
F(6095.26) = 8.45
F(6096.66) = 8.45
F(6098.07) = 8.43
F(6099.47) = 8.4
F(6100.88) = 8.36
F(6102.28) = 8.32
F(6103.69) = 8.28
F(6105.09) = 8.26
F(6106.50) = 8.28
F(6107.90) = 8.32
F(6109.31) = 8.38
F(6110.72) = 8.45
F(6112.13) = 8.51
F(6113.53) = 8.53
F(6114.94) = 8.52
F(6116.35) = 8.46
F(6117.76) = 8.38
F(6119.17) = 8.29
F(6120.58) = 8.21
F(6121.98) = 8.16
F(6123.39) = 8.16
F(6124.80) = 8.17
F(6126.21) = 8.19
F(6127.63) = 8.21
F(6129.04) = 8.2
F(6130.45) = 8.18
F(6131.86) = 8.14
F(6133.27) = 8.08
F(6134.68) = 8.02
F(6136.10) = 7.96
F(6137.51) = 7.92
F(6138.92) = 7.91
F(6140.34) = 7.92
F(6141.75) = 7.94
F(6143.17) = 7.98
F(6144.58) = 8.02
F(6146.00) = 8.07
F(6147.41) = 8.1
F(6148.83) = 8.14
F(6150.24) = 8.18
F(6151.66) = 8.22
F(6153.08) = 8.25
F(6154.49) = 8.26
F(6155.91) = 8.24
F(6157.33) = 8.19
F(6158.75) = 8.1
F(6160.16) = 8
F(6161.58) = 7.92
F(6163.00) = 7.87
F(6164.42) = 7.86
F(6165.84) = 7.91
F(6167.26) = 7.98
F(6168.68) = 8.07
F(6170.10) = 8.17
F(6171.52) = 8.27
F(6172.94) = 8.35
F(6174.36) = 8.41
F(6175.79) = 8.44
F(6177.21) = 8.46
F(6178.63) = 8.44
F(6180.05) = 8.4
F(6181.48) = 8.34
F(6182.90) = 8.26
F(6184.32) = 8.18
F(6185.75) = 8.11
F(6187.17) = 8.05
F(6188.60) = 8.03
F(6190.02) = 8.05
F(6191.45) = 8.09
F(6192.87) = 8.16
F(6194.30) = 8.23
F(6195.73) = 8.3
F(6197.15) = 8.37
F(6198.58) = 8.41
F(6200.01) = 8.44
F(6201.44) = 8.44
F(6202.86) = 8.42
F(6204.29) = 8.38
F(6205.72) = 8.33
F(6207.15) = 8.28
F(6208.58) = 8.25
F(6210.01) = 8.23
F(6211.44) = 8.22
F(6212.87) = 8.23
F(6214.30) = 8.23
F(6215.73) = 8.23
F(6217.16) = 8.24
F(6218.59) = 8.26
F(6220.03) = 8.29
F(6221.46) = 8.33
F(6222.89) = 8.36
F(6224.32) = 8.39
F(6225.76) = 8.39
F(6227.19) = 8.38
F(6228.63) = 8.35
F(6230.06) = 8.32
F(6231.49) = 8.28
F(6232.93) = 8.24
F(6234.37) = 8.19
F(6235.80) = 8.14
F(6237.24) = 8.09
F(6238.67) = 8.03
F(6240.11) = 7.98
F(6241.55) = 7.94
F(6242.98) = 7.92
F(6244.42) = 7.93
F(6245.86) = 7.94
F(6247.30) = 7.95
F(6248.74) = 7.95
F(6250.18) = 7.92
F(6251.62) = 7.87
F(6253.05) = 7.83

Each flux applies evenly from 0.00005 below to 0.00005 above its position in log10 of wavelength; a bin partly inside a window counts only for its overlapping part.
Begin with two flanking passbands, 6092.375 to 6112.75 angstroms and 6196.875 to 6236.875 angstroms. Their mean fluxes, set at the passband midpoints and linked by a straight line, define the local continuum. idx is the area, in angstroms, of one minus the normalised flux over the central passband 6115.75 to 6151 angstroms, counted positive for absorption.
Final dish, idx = 1.0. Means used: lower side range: 8.38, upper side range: 8.3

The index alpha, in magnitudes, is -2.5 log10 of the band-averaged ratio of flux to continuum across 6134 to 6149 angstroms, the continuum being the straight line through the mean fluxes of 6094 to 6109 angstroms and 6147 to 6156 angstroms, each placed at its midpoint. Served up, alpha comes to 0.03 mag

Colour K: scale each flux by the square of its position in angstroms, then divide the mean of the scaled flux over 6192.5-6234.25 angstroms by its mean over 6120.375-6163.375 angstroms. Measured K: 1.05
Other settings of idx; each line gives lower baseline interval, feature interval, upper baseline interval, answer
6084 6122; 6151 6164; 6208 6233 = 0.3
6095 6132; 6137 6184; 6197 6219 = 1.0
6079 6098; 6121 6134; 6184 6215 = 0.2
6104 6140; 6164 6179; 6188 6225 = 0.1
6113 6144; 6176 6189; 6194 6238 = 0.0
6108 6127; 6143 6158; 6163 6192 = 0.2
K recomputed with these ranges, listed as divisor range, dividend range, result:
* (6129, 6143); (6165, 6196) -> 1.04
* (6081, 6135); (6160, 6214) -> 1.01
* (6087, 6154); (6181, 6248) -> 1.03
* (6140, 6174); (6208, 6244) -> 1.04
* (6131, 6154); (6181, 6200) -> 1.03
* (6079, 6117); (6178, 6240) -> 1.02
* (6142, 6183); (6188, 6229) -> 1.03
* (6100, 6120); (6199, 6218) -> 1.02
